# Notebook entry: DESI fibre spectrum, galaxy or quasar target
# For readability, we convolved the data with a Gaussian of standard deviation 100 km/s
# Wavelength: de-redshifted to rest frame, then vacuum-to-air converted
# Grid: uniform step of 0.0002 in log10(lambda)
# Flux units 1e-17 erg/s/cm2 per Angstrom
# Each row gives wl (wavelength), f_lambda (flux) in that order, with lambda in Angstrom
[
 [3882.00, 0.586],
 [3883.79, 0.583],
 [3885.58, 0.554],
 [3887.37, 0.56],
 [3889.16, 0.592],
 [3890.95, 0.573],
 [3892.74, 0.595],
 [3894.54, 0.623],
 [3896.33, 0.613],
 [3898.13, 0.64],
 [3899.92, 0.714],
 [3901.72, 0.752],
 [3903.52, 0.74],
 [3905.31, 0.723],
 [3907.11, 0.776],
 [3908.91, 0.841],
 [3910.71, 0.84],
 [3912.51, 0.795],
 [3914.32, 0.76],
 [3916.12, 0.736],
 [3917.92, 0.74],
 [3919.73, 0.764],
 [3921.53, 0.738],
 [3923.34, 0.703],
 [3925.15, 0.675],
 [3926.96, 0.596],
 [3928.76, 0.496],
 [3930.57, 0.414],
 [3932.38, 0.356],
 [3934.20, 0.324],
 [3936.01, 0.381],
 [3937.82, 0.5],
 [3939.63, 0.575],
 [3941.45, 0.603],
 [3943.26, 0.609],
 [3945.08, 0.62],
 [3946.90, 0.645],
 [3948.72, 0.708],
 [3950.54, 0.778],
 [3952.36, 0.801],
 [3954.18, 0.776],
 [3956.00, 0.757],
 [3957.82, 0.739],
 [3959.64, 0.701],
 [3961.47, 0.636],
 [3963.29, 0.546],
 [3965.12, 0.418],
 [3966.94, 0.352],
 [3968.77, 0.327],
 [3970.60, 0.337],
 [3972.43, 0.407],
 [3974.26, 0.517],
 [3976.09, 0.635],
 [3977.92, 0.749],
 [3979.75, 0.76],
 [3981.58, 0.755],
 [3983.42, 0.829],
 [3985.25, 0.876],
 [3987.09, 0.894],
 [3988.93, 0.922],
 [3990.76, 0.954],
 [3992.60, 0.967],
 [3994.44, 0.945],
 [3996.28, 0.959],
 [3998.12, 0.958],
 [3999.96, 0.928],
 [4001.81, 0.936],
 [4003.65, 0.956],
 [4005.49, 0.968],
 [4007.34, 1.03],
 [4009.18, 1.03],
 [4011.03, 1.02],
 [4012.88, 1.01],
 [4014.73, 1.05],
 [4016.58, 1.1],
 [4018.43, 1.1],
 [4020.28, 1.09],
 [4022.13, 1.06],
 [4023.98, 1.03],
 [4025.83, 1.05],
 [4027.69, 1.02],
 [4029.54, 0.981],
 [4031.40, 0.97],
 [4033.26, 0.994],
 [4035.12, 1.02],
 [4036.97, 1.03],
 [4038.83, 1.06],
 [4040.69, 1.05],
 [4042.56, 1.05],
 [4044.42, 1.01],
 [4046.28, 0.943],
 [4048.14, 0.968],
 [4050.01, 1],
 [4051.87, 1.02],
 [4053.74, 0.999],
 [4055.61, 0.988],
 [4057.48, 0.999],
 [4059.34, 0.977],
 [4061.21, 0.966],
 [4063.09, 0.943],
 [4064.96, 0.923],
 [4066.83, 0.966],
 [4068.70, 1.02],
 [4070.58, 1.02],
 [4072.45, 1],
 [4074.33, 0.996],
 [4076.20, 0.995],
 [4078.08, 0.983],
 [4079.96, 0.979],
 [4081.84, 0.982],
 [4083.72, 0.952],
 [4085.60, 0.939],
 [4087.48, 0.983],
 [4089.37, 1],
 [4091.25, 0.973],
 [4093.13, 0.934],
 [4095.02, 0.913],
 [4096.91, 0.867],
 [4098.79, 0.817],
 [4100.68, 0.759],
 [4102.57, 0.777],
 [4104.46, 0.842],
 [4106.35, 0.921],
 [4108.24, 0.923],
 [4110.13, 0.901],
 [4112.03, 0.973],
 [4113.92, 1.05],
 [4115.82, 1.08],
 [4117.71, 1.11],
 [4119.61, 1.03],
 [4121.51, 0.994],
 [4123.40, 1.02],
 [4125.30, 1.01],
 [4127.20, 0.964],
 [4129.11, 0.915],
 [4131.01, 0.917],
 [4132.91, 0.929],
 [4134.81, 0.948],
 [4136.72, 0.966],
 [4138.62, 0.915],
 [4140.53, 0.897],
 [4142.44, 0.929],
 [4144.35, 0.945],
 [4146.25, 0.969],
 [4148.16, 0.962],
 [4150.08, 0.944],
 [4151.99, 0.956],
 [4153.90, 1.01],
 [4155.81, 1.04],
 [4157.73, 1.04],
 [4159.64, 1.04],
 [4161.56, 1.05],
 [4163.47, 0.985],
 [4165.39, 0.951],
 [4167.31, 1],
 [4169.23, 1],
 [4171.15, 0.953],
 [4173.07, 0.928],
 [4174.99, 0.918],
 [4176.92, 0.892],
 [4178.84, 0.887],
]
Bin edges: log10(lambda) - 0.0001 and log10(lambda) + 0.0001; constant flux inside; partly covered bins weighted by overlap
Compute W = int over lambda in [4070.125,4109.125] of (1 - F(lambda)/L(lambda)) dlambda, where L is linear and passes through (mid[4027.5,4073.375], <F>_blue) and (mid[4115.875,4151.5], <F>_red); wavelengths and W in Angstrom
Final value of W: 2.1 Angstrom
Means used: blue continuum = 0.996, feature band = 0.93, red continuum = 0.967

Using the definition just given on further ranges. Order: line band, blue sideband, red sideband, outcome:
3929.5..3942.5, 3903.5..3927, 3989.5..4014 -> 5.69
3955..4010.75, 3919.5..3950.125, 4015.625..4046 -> 3.44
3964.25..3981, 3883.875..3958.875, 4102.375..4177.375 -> 5.11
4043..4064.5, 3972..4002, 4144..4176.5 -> -2.35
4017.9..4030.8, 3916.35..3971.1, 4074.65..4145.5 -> -4.74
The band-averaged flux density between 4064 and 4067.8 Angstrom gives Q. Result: 0.947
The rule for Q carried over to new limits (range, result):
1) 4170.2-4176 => 0.932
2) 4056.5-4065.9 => 0.962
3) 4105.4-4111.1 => 0.915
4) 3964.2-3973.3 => 0.368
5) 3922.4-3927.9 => 0.657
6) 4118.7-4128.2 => 1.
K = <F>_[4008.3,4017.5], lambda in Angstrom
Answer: 1.04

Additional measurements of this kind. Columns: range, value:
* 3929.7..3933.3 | 0.384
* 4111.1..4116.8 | 1.04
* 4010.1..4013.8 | 1.01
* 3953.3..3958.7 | 0.758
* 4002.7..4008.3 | 0.986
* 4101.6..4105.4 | 0.809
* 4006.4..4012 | 1.03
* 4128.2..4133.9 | 0.922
